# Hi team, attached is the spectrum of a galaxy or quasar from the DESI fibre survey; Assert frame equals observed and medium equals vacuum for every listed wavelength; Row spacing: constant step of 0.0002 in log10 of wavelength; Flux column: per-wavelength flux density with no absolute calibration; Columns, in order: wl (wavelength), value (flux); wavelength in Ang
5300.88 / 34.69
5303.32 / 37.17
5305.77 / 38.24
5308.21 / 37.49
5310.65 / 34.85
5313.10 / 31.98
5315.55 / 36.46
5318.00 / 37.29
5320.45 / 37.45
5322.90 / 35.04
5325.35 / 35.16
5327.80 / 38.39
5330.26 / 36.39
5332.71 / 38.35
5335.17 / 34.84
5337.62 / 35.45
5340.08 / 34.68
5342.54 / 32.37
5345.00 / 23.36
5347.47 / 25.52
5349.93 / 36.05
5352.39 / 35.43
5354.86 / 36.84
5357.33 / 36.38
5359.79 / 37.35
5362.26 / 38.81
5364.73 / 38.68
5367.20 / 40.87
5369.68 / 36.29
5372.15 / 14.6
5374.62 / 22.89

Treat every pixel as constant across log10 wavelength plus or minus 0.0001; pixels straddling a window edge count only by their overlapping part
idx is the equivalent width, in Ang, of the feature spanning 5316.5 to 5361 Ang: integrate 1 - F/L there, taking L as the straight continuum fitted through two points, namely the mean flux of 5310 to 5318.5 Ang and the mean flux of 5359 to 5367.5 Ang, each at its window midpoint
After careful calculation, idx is 2.4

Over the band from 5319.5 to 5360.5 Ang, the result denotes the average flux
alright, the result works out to 34.6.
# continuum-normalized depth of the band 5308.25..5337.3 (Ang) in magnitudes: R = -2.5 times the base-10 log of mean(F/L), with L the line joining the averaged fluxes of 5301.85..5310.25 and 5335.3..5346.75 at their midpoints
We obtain -0.050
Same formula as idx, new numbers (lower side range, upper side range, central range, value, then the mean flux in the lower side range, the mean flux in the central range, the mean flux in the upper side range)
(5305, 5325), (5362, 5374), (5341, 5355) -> 1.14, 36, 31.2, 32.9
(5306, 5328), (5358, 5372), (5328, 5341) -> 0.01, 36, 36.2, 36.5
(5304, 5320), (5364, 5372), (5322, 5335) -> -0.24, 36.1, 36.6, 35.3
